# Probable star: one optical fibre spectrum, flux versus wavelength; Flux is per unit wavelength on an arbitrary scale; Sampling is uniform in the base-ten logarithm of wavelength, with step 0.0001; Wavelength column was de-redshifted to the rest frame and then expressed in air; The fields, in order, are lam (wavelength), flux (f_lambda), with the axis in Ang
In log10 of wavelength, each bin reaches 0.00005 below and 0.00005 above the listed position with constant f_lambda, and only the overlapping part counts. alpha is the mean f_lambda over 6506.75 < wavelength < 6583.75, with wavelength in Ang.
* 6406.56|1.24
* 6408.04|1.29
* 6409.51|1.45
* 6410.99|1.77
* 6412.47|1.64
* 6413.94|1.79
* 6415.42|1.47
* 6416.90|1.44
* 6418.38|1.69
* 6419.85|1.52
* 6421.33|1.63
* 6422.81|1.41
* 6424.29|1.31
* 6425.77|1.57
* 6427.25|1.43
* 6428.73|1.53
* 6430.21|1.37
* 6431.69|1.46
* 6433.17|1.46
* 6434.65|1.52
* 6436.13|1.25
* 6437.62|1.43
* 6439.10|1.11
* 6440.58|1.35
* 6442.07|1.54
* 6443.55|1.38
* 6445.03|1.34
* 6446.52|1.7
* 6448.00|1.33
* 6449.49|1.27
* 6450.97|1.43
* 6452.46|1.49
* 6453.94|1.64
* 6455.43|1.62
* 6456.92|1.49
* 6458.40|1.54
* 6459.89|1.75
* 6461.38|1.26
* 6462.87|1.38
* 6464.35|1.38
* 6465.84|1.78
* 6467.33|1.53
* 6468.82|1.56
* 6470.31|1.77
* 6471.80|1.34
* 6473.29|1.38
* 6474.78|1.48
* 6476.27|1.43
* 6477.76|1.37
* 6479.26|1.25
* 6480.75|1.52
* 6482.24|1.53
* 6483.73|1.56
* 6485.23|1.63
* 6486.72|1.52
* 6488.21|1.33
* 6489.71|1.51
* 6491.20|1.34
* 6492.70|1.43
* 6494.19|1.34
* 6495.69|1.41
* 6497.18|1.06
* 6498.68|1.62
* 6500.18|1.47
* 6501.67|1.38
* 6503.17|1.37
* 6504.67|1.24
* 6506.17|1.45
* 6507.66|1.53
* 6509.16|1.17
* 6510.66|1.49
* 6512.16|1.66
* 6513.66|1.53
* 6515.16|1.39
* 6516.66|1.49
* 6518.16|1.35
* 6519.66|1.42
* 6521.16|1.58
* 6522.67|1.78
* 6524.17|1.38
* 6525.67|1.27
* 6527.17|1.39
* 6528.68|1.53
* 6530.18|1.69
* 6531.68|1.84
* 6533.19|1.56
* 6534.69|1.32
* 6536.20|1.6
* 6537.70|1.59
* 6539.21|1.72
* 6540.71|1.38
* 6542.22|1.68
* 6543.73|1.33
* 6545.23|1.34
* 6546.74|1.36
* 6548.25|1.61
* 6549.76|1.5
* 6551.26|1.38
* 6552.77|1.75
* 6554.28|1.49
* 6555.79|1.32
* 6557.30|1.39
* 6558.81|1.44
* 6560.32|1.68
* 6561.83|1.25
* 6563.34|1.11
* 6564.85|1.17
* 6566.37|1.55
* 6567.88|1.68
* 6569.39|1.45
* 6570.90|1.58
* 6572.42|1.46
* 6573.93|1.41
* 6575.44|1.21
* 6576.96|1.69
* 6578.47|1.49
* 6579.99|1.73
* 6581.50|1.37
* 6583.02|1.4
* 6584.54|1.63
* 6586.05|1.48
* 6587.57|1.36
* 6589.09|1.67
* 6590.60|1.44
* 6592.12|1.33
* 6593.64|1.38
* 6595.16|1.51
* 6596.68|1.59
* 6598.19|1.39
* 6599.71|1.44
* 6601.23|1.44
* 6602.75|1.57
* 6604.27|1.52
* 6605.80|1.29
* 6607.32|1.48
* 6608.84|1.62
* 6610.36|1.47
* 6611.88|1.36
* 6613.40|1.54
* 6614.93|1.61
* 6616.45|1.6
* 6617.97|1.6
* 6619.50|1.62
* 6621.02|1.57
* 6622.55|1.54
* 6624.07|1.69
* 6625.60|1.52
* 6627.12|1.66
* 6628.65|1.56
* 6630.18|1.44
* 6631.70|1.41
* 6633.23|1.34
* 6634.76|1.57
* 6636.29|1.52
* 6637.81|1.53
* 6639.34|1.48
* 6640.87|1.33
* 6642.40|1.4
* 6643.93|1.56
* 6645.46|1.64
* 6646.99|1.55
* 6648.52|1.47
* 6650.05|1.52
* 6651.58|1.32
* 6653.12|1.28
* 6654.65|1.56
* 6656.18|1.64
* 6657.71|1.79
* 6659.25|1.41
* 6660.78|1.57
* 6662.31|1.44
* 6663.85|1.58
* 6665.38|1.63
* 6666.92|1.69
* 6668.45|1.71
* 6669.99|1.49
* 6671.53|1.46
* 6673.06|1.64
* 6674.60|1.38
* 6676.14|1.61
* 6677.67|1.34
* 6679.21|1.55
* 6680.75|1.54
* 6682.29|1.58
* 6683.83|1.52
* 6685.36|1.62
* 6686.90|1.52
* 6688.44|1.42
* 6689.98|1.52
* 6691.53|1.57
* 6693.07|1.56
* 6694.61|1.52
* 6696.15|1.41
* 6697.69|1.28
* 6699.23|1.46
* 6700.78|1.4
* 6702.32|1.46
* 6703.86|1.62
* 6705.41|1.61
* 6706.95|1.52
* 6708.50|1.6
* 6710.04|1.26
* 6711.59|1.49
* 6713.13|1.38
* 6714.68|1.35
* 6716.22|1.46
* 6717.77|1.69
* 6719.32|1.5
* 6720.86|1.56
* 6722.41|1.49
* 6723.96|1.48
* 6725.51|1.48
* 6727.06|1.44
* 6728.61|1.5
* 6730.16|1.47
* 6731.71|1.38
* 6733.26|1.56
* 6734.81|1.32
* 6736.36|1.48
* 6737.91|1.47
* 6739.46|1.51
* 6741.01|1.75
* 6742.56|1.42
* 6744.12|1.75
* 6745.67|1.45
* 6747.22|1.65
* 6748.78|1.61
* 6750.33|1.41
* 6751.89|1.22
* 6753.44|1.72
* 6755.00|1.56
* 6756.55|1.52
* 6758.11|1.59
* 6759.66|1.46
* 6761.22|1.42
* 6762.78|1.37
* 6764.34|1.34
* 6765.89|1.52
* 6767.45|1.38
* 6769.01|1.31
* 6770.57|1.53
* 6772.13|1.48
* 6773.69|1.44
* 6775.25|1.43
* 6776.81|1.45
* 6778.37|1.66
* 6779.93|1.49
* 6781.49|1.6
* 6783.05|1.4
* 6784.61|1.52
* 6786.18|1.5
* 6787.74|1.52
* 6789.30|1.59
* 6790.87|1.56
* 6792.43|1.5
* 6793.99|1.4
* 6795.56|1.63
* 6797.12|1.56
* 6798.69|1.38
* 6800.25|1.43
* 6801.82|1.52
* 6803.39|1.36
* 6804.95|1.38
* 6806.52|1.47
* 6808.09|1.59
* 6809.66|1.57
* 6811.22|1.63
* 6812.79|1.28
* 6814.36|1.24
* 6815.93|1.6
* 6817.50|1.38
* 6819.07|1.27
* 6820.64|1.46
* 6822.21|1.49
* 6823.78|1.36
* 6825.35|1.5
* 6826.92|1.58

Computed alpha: 1.48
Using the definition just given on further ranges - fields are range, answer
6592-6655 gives 1.5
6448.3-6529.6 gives 1.46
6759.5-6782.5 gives 1.46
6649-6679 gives 1.53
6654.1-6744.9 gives 1.52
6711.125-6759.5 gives 1.51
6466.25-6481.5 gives 1.47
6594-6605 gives 1.49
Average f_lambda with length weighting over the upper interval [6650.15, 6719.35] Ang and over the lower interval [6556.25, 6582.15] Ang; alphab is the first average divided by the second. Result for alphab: 1.0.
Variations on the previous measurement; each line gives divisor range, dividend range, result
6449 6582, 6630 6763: 1.02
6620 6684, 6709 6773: 0.97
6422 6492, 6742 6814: 1.02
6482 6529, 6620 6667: 1.06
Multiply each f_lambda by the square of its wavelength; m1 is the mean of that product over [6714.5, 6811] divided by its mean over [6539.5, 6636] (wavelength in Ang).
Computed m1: 1.1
